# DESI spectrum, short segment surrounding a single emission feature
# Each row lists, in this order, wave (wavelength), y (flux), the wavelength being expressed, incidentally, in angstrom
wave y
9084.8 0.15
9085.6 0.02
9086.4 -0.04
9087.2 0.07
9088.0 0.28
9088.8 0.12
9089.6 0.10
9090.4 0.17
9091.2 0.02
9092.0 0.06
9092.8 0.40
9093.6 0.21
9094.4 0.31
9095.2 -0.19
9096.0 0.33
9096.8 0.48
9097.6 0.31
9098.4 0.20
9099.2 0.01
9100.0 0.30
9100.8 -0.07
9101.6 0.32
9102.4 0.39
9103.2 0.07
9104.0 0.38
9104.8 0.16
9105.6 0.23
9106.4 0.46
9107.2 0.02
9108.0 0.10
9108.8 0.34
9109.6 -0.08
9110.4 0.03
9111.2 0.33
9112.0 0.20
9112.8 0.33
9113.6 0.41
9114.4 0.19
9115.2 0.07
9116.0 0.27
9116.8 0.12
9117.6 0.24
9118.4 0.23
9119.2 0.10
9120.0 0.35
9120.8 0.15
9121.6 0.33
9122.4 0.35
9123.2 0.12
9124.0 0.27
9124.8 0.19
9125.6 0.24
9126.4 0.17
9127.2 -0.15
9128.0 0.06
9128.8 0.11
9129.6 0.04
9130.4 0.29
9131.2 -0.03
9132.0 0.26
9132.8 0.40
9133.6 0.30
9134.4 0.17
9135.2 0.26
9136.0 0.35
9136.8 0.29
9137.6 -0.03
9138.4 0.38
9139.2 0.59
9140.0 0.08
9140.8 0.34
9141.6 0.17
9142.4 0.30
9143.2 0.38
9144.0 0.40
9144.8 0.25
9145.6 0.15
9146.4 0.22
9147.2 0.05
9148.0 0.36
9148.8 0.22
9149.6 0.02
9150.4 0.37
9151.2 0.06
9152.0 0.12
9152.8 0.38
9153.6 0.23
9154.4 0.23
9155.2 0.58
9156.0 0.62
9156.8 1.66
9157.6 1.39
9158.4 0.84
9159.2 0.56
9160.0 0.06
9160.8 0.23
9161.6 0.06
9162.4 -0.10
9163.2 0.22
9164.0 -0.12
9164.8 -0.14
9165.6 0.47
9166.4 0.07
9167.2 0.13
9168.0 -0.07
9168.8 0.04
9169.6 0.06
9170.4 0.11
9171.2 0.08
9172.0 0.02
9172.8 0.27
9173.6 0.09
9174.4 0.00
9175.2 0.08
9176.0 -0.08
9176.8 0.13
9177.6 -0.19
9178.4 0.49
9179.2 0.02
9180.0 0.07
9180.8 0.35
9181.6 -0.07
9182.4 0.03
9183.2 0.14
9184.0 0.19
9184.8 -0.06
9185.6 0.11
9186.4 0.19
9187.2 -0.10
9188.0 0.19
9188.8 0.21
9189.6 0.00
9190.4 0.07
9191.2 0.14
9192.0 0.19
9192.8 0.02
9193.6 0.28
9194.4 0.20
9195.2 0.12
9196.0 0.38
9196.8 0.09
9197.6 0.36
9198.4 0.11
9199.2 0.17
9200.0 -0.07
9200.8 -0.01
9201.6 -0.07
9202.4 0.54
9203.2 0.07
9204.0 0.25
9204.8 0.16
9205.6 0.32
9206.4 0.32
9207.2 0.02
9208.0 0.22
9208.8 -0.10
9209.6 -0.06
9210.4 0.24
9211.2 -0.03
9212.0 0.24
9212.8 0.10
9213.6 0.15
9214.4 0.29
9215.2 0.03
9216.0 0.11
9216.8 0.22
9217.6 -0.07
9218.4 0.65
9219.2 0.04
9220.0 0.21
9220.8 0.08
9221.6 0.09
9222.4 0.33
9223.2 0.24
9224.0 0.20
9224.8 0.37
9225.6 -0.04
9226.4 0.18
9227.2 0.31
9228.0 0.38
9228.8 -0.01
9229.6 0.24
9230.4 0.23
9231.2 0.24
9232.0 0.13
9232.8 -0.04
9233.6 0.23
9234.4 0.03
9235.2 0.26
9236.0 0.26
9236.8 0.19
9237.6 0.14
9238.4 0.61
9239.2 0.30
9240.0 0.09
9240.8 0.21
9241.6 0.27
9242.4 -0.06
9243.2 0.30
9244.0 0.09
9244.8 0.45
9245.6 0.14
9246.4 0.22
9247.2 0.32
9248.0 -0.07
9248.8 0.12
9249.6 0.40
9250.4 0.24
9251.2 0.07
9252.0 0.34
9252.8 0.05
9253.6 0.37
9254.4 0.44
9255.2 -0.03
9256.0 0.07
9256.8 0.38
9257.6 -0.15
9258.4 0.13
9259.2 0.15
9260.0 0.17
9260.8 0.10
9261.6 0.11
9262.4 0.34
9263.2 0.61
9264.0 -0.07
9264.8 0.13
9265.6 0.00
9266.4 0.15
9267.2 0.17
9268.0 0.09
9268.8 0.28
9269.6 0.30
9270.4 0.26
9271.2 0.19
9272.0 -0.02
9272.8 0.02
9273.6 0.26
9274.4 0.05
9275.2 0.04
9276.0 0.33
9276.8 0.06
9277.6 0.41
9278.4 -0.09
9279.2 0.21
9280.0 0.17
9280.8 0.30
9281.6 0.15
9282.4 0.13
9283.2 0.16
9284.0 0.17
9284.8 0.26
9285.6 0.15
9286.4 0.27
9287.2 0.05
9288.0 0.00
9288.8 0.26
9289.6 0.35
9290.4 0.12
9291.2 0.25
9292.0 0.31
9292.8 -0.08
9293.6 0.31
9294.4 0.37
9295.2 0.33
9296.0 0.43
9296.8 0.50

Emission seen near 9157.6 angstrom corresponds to H-beta 4861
